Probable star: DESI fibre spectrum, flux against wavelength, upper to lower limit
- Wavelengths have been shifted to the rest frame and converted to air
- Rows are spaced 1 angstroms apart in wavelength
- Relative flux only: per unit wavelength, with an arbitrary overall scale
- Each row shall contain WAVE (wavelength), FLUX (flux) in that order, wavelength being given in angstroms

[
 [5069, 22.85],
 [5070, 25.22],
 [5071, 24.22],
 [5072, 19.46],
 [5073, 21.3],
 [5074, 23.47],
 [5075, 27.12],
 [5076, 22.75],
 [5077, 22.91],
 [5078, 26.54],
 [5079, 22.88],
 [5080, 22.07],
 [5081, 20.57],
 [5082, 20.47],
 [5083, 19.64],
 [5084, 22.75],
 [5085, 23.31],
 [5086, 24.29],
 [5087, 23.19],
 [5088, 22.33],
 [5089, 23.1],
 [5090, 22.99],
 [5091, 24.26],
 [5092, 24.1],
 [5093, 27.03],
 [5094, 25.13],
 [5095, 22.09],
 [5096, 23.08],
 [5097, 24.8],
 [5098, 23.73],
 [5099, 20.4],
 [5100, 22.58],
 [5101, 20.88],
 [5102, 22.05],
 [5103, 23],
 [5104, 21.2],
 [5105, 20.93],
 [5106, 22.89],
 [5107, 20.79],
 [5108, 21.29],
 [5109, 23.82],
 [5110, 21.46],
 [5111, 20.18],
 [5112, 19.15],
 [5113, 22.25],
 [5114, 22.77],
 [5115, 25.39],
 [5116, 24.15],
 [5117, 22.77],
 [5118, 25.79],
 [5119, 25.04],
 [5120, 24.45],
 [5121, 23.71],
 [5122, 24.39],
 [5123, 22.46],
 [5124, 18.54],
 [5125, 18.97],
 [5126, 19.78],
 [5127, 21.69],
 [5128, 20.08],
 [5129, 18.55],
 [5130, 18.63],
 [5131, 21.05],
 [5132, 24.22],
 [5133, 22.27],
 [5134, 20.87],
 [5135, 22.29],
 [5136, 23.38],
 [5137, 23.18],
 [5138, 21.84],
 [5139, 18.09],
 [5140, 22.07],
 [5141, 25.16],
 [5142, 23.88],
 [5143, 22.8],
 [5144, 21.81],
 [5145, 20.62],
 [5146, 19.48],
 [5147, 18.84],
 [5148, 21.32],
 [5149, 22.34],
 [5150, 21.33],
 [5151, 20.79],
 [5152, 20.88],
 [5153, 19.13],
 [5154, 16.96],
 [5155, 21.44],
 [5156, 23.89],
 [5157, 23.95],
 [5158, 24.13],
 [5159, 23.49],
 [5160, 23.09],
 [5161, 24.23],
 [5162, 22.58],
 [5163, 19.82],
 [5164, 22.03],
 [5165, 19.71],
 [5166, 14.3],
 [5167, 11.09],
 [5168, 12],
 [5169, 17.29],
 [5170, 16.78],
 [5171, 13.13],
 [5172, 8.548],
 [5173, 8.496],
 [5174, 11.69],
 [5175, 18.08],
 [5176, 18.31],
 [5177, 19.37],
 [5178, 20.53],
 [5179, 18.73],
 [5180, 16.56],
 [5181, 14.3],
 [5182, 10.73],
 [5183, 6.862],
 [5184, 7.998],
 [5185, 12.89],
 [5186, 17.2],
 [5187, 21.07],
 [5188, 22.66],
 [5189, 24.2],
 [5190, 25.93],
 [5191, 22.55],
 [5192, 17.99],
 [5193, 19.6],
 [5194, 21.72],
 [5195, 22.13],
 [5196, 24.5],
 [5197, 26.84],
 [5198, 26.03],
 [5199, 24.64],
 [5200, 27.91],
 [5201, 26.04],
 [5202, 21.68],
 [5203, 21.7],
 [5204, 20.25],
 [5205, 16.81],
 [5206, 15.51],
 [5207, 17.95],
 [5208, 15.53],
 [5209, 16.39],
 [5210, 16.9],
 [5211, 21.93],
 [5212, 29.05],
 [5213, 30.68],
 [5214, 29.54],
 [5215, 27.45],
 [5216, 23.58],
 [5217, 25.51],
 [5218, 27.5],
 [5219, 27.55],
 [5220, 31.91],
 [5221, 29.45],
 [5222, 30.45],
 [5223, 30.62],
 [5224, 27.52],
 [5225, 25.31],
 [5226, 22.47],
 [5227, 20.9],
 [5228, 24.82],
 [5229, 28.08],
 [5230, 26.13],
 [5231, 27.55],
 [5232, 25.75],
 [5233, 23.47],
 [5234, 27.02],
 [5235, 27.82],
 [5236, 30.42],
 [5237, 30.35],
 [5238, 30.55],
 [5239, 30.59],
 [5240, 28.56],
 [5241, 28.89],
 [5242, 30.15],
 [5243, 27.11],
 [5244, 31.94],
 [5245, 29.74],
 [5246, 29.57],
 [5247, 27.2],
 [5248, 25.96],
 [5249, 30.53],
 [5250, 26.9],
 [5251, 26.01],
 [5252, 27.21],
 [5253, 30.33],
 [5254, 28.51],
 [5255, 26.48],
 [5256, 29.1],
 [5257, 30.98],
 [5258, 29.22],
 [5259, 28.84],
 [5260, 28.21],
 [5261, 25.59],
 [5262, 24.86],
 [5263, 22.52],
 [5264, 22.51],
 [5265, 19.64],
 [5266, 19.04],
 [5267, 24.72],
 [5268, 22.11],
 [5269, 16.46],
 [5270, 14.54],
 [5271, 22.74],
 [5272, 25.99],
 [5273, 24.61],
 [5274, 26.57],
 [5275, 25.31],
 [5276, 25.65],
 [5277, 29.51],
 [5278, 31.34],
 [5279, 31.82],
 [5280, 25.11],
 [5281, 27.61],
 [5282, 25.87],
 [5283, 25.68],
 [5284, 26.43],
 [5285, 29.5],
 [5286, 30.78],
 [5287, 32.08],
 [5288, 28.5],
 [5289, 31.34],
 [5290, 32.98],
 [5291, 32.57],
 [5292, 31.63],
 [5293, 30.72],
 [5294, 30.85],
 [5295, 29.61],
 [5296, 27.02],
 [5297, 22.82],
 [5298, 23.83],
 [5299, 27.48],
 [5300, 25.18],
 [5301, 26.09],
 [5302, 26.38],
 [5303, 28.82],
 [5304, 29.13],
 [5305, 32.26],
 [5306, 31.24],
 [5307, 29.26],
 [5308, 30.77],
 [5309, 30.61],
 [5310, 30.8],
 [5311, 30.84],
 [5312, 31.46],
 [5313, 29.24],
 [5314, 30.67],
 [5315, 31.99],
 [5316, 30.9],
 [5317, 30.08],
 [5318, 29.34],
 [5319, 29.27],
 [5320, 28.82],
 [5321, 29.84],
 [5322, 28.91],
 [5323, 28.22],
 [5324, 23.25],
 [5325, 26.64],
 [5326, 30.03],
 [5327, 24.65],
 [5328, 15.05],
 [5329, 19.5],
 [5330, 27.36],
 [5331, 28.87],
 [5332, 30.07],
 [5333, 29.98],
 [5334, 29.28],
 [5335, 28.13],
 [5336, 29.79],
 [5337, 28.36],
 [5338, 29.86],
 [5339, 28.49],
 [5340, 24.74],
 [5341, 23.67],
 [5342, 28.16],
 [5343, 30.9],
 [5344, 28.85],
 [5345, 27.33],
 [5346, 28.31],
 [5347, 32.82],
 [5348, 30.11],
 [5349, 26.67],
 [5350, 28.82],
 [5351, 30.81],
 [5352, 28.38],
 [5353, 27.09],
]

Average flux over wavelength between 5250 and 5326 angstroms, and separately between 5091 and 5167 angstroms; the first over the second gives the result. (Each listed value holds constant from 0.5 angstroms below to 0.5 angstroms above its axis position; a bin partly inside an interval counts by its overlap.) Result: 1.26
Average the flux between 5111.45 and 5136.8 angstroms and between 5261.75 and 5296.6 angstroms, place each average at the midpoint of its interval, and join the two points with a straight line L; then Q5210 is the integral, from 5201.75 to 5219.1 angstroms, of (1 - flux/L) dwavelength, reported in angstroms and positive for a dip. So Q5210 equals 1.5 angstroms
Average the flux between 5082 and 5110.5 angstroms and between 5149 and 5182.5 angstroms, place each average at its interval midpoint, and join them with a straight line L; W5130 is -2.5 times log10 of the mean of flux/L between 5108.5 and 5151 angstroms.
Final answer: -0.07 mag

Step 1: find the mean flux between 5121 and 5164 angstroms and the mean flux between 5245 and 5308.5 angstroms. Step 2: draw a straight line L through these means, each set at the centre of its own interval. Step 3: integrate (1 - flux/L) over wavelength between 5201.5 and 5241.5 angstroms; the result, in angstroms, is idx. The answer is -0.7 angstroms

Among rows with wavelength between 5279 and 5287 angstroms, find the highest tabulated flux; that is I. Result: 32.08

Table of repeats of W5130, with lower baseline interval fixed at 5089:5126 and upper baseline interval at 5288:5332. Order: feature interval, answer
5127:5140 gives 0.11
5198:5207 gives 0.17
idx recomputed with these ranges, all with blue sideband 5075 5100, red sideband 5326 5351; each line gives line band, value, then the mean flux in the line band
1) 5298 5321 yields -2.0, 29.5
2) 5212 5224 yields -1.4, 28.5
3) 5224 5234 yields 0.2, 25.2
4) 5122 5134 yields 1.6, 20.7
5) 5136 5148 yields 1.2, 21.7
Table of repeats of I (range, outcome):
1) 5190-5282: 31.94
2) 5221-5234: 30.62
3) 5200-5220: 31.91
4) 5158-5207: 27.91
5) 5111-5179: 25.79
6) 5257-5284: 31.82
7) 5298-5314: 32.26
